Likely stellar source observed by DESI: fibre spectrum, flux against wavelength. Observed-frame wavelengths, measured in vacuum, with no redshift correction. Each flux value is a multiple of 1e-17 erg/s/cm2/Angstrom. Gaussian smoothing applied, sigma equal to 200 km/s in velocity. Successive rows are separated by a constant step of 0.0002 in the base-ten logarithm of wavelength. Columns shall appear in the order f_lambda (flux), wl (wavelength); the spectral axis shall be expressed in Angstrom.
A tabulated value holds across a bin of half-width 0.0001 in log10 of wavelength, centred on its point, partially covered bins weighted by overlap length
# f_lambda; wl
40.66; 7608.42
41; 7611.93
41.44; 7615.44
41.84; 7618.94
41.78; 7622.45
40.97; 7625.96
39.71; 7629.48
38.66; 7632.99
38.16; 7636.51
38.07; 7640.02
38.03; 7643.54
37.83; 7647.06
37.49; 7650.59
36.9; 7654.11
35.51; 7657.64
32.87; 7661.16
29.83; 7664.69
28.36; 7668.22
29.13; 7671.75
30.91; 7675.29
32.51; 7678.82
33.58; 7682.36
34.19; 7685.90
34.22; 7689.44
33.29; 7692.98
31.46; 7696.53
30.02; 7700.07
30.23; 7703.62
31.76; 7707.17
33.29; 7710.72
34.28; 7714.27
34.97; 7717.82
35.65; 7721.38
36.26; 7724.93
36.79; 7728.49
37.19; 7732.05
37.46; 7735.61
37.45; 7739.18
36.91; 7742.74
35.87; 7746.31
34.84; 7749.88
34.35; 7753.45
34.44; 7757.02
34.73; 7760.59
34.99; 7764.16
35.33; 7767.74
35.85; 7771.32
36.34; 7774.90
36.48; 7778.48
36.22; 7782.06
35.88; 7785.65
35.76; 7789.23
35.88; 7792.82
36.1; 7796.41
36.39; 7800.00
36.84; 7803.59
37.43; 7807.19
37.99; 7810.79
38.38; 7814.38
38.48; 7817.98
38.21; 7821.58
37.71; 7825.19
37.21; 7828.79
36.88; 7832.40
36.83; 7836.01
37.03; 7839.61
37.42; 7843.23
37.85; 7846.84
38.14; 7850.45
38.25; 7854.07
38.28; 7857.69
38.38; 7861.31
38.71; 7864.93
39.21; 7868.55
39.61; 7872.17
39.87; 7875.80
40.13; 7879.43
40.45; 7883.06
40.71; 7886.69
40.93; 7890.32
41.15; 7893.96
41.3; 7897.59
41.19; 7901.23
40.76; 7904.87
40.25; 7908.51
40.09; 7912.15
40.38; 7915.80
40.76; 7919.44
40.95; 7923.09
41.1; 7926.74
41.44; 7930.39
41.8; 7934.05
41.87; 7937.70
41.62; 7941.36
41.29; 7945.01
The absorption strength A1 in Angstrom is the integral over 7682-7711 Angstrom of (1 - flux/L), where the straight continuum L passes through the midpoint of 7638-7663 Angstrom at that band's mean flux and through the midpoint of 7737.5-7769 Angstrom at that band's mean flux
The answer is 3.03 Angstrom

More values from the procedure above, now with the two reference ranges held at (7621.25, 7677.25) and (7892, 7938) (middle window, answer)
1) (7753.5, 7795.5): 2.9 Angstrom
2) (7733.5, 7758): 1.1 Angstrom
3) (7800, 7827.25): 0.9 Angstrom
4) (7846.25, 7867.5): 0.8 Angstrom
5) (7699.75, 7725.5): 2.6 Angstrom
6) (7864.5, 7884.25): 0.2 Angstrom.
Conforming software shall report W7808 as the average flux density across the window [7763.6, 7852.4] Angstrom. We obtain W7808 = 36.9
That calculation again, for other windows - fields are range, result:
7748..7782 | 35.3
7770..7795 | 36.1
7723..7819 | 36.3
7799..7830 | 37.7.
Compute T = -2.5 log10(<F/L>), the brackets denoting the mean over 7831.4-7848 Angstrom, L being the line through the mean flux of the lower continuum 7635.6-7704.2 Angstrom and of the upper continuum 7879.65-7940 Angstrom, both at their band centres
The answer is 0.046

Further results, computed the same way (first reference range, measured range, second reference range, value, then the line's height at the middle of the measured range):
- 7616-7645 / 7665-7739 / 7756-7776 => 0.12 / 37.4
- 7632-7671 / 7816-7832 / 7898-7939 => 0.03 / 39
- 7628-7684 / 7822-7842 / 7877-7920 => 0.05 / 39.1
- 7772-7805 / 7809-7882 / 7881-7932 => 0.00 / 38.4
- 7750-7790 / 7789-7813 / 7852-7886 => 0.00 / 36.6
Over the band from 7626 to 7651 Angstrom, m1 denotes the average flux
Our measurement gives 38.5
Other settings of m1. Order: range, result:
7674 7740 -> 33.9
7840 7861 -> 37.9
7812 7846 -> 37.6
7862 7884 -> 39.6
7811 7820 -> 38.4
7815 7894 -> 38.6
